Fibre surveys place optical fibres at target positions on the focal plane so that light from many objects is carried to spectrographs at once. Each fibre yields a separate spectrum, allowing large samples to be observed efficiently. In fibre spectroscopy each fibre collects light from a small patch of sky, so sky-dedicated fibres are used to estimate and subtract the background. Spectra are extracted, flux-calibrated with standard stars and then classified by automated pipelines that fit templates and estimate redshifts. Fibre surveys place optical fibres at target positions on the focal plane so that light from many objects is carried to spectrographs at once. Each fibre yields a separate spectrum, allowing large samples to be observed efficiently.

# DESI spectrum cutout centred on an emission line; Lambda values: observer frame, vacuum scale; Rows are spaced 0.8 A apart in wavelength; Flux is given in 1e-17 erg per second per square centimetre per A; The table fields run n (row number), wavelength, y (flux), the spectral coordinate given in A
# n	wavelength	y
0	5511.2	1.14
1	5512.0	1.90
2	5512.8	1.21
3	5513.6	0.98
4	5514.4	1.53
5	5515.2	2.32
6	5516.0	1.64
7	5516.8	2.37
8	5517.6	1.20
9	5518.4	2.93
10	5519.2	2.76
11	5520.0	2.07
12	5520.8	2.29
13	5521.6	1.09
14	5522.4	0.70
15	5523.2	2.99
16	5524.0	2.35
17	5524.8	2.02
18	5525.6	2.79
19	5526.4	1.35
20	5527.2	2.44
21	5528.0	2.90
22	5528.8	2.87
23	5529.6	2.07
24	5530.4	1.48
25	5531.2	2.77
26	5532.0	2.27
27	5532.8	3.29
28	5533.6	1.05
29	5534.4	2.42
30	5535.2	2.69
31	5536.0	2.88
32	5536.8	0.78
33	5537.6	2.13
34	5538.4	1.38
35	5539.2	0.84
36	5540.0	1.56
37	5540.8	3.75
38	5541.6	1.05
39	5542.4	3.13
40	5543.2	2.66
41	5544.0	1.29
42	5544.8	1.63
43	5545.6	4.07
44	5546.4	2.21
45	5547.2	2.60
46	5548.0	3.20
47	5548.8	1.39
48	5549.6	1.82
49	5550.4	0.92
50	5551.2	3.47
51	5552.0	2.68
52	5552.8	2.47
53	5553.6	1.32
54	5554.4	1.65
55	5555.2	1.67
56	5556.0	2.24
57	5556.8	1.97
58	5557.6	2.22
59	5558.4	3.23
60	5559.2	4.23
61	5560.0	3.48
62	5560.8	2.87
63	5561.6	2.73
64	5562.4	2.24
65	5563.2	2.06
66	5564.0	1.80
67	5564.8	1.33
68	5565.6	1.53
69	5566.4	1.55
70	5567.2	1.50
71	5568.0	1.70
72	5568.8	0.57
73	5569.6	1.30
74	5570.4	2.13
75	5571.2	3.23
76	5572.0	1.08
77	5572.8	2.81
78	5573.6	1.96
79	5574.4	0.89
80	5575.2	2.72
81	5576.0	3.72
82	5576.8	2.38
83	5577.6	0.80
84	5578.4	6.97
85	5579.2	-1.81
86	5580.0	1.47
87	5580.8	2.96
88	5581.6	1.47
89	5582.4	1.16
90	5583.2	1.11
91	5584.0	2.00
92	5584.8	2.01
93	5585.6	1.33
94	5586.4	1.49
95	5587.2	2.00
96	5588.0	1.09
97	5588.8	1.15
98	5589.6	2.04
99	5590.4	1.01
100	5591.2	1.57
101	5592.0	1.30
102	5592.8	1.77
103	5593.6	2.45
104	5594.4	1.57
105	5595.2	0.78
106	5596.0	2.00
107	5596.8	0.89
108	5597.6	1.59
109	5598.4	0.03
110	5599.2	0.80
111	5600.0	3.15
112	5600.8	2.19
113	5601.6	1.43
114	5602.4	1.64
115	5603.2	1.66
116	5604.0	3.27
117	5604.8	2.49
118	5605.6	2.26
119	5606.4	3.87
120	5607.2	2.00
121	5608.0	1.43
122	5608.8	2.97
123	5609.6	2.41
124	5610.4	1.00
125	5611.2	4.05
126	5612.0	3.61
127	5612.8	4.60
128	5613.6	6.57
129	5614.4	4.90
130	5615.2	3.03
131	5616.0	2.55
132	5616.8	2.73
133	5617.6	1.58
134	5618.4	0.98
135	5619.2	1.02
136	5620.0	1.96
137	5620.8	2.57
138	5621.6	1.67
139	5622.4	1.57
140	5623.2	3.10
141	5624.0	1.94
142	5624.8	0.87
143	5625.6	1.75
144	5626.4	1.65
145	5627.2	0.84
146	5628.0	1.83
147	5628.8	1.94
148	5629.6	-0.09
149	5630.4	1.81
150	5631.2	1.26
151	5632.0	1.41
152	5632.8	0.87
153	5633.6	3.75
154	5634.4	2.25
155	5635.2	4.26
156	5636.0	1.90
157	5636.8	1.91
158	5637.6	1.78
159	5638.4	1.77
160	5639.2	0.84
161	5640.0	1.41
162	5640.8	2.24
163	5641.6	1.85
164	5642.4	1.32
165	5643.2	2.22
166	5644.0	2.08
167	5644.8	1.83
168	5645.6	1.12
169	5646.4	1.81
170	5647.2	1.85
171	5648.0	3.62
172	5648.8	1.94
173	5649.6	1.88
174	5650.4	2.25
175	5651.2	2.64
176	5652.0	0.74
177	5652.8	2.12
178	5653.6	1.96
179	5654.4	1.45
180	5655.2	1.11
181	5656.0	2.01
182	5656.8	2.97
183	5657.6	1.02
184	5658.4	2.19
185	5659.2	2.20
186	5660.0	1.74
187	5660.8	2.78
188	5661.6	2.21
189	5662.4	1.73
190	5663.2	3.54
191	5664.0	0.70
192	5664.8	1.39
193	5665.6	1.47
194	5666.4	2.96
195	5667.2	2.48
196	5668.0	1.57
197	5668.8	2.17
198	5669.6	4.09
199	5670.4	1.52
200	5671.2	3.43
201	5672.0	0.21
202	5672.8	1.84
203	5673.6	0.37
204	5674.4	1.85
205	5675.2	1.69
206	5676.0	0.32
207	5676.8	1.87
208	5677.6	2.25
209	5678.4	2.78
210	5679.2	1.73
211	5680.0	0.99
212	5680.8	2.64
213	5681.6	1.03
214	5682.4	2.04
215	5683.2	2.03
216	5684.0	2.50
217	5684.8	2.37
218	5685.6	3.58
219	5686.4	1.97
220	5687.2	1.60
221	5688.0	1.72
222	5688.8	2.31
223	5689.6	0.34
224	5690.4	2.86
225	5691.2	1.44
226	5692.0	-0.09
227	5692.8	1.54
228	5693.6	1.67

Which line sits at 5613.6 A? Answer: [O III]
